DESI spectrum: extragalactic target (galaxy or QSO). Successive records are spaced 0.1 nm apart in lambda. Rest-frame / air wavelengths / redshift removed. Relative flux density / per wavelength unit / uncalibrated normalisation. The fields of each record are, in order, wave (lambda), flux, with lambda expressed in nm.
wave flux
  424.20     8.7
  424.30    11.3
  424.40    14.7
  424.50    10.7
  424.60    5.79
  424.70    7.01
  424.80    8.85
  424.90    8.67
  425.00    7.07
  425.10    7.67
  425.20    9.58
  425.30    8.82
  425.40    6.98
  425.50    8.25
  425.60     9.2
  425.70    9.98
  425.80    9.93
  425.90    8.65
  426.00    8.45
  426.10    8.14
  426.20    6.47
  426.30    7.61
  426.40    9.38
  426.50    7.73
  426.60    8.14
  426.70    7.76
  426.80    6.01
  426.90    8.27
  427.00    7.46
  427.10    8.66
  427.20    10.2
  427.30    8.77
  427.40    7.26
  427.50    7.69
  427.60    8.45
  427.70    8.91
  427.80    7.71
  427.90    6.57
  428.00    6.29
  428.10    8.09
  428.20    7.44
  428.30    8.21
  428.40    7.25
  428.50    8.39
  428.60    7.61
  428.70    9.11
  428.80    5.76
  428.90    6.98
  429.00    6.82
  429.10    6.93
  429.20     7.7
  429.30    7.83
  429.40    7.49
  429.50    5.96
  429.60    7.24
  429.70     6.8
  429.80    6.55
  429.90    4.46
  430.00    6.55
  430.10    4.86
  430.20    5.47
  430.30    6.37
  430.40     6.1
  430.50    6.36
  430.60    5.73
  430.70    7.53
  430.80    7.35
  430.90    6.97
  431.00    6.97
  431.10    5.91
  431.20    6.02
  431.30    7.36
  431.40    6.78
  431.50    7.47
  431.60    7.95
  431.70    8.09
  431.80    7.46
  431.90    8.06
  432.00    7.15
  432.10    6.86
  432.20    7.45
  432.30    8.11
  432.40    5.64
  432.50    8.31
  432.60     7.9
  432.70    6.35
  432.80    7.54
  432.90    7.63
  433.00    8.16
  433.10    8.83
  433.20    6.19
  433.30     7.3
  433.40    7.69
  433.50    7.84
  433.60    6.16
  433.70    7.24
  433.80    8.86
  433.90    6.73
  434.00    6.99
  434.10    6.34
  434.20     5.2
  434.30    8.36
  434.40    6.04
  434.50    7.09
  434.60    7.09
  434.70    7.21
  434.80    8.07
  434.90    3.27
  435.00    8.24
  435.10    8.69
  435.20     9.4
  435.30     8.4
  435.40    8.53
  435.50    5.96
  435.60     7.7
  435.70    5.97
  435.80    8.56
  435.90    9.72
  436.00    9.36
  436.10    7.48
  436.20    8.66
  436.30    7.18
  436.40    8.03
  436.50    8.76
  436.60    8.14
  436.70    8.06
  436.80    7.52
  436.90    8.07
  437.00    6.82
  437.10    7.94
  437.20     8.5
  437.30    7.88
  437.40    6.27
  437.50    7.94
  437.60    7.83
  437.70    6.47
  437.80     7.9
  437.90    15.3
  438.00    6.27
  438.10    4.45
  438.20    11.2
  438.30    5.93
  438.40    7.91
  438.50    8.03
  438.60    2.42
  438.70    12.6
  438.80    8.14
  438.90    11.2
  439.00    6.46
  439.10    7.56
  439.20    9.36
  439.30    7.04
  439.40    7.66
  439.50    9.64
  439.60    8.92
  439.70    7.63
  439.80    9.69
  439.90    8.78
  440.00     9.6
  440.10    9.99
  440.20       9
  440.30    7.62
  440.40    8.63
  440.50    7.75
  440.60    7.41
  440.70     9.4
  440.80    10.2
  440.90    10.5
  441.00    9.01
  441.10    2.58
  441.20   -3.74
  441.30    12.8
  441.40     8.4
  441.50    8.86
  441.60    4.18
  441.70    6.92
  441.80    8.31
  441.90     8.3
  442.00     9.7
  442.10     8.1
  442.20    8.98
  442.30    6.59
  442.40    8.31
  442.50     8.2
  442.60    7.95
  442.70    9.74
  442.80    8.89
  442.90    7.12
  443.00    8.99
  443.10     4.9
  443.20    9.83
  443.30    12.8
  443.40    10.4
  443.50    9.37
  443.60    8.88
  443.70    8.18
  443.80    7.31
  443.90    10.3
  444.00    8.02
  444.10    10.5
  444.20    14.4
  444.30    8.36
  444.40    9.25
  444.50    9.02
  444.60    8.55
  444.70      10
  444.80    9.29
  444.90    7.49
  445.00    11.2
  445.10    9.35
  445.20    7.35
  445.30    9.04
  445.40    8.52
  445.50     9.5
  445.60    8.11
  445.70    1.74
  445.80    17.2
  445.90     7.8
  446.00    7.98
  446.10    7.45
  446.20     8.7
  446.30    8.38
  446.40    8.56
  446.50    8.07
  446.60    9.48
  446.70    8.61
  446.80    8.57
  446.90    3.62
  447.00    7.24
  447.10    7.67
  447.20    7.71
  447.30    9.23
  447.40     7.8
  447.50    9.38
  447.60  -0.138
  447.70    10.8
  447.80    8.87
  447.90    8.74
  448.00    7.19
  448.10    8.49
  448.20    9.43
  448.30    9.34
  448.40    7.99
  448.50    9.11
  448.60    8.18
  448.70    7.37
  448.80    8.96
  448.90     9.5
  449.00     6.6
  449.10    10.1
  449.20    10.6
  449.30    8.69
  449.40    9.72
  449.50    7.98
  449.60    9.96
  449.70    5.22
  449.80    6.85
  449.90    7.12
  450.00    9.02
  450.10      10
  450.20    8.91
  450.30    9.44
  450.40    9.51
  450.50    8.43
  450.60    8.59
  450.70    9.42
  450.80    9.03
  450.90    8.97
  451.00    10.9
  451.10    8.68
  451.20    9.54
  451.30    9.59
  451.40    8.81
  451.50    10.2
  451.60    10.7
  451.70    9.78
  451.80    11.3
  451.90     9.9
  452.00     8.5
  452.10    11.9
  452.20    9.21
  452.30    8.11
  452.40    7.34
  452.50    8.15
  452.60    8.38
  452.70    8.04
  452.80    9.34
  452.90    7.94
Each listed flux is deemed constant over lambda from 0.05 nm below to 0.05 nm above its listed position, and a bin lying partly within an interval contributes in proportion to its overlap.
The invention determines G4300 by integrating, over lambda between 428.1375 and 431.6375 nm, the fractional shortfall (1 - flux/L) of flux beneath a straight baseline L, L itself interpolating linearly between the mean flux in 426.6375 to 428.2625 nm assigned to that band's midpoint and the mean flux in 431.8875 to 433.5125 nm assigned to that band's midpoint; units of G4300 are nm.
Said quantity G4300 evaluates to 0.366 nm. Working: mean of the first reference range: 7.85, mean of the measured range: 6.87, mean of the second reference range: 7.45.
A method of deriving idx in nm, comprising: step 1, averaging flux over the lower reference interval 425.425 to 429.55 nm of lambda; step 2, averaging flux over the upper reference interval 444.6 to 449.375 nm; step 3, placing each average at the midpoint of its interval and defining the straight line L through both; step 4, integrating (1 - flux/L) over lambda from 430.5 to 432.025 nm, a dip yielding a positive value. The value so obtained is 0.17 nm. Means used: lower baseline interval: 7.88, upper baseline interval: 8.41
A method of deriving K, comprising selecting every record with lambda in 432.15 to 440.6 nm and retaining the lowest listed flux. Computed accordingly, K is 2.42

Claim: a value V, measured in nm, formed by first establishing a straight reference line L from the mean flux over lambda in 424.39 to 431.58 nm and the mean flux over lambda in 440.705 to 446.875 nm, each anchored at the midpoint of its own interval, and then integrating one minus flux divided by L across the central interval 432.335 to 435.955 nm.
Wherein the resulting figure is 0.26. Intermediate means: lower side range 7.58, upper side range 8.53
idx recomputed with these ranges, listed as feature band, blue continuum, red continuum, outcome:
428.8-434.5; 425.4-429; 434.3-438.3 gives 0.68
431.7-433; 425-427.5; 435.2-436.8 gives 0.11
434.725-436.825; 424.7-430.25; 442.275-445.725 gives 0.10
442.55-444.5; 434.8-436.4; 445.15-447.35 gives -0.27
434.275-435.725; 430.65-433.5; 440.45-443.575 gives 0.04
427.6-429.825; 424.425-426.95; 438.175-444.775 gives 0.25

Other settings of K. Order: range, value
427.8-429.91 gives 4.46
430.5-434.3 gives 5.2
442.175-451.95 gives -0.138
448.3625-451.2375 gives 5.22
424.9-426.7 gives 6.47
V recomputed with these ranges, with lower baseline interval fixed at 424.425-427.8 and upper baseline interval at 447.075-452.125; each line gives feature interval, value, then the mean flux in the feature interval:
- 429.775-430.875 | 0.30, 6.13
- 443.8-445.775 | -0.07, 9.01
